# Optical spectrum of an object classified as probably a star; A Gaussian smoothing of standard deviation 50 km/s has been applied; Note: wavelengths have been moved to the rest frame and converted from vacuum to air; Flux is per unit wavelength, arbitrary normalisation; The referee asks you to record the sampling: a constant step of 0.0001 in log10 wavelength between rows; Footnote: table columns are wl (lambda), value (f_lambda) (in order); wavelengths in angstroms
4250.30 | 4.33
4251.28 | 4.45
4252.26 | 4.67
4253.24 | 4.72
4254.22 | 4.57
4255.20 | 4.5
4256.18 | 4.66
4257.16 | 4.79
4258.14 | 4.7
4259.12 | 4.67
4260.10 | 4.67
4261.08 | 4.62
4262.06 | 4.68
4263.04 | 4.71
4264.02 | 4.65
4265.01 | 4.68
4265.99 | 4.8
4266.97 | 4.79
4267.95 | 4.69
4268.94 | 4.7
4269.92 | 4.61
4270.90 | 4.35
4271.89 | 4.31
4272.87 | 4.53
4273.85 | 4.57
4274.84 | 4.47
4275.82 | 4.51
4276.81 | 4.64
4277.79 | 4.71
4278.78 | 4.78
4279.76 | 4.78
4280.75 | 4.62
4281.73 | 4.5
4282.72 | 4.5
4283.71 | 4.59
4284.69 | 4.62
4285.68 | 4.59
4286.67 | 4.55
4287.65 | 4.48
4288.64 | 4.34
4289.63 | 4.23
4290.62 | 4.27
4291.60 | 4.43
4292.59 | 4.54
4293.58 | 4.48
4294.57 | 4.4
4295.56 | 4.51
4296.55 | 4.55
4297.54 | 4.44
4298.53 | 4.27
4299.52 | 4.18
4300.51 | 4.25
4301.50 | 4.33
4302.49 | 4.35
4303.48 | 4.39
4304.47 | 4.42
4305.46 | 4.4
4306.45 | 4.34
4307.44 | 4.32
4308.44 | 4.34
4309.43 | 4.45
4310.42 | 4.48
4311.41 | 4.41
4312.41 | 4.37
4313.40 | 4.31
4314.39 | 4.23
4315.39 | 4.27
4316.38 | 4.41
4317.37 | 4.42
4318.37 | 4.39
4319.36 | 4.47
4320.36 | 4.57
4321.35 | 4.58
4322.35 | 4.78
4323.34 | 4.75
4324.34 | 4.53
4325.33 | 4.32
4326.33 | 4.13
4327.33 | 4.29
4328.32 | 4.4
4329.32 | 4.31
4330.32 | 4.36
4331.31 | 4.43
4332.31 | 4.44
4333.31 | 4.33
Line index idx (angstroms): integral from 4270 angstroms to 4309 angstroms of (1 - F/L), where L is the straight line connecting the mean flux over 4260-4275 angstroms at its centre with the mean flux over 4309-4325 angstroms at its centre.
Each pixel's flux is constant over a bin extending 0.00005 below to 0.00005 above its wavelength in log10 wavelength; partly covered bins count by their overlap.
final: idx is 0.8 angstroms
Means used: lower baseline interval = 4.62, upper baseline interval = 4.46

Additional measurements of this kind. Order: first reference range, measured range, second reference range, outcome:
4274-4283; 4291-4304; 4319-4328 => 0.5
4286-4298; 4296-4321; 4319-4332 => 0.4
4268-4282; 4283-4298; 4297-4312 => 0.0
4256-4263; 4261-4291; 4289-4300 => -0.2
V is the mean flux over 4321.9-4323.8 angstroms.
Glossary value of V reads 4.78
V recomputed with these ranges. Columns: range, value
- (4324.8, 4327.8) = 4.25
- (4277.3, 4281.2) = 4.72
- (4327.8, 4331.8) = 4.38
